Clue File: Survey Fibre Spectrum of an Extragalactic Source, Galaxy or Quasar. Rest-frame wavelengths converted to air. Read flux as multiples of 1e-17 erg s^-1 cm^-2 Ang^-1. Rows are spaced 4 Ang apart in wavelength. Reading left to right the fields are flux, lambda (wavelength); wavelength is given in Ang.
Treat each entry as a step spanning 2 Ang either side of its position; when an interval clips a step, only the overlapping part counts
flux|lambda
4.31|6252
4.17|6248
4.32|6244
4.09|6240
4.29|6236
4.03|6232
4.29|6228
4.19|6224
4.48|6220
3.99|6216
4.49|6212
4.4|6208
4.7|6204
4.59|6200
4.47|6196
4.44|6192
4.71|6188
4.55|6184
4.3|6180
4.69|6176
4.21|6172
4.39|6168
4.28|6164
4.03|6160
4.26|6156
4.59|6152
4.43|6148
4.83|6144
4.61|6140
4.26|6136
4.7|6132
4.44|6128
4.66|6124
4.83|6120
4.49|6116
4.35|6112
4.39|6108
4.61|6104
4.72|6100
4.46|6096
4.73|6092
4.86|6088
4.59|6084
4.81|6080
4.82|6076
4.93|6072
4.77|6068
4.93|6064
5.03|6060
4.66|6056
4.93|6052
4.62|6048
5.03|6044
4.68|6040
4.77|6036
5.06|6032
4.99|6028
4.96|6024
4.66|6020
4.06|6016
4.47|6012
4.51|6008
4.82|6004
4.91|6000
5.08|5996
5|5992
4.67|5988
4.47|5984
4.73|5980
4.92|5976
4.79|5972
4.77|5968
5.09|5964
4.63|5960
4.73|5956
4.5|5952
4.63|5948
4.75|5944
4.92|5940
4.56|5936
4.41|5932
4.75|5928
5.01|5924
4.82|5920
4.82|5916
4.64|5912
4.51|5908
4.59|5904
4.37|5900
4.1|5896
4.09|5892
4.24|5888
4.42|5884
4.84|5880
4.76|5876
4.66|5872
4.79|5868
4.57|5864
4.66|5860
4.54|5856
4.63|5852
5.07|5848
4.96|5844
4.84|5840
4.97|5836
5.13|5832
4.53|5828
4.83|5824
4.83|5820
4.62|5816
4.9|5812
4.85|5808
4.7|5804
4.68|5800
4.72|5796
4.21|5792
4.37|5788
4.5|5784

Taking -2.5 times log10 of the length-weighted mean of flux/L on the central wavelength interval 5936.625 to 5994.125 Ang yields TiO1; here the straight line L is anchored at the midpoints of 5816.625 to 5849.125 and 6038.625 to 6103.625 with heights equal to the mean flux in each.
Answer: 0.02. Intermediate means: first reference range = 4.88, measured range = 4.75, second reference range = 4.78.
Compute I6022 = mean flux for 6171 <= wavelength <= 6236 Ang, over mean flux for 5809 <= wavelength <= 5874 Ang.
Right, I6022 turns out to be 0.9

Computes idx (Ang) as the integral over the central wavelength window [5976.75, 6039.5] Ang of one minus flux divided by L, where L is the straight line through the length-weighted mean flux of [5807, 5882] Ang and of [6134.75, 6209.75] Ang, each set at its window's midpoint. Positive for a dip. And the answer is -1.6 Ang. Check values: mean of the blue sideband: 4.79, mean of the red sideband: 4.46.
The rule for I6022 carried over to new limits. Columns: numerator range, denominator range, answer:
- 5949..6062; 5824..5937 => 1.02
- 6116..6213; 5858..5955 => 0.98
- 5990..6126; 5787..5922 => 1.02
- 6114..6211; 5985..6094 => 0.94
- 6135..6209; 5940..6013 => 0.94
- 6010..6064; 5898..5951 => 1.02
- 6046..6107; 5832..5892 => 1.01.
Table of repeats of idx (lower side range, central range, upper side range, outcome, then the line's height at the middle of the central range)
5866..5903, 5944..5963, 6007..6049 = -0.3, 4.59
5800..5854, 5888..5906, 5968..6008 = 2.0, 4.82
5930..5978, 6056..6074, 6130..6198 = -1.2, 4.58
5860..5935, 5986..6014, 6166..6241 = -1.6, 4.52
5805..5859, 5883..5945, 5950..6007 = 3.1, 4.8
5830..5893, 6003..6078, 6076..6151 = -2.3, 4.63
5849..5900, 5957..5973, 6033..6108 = -0.6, 4.64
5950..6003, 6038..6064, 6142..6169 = -1.1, 4.63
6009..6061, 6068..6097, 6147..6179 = -0.9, 4.61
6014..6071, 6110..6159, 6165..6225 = 0.6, 4.58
